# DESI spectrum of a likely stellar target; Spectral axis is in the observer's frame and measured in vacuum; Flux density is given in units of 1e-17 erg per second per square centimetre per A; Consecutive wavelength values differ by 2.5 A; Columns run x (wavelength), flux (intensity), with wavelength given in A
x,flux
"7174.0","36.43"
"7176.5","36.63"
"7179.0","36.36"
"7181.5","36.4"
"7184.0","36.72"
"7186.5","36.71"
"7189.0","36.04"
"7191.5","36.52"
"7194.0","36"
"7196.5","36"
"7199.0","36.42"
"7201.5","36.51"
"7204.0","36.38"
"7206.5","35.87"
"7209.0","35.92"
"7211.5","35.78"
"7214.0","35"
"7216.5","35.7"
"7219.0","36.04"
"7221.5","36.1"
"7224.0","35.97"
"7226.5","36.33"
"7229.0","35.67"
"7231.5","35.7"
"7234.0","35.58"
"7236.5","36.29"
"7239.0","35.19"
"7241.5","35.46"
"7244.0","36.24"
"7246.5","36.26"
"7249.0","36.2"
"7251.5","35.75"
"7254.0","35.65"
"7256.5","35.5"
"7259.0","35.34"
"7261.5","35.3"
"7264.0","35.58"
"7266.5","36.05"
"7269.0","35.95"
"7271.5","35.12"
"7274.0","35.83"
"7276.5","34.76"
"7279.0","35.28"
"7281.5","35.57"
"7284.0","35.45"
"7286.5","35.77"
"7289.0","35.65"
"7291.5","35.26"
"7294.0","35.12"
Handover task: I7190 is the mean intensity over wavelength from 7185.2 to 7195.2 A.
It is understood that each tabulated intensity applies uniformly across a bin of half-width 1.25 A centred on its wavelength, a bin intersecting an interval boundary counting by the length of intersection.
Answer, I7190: 36.3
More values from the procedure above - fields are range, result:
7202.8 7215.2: 35.8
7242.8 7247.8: 36.2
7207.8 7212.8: 35.8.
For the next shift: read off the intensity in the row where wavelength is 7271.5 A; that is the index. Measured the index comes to 35.12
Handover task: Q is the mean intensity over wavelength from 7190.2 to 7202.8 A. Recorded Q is 36.3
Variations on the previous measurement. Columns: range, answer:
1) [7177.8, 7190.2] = 36.4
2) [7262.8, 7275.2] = 35.7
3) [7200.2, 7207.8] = 36.3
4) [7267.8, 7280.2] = 35.4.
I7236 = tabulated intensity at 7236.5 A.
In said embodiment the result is 36.29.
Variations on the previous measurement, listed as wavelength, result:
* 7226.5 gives 36.33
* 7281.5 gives 35.57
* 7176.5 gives 36.63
